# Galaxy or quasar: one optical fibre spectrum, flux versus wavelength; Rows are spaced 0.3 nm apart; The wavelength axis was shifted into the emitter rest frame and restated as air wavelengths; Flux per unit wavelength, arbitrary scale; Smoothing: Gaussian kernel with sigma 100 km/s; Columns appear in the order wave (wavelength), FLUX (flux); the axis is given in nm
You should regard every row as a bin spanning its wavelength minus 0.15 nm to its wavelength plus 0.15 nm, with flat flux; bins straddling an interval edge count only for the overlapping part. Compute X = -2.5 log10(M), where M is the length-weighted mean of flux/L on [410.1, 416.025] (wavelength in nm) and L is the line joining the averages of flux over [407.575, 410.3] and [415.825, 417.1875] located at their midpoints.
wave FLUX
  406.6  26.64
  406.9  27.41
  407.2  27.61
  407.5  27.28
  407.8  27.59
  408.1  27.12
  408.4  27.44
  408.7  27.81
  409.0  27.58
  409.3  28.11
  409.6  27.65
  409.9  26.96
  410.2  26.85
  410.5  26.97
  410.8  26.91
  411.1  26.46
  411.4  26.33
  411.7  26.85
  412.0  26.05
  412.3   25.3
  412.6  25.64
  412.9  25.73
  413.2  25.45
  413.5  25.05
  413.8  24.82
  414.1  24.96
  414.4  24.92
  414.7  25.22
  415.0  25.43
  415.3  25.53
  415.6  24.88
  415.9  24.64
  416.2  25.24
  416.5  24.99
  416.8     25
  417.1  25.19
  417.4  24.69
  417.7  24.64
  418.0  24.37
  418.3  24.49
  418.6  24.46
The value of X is 0.02 mag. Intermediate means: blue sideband 27.5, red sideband 25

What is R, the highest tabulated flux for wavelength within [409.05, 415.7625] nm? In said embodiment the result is 28.11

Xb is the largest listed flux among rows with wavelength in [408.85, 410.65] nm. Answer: 28.11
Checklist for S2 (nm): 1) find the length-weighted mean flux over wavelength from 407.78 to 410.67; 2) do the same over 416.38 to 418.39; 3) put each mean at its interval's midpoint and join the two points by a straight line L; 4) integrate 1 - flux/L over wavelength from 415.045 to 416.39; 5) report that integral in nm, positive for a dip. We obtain 0.011 nm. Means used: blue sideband 27.4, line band 25.1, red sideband 24.8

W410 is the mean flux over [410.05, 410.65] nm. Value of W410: 26.9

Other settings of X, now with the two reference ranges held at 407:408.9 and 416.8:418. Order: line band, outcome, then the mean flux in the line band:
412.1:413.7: 0.03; 25.4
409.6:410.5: -0.01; 27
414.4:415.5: 0.01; 25.3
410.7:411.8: 0.00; 26.6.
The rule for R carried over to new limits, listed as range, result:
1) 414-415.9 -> 25.53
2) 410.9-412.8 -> 26.85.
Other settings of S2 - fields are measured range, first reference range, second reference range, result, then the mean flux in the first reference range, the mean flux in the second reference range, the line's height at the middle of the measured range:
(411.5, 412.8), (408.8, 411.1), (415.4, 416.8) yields 0.023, 27.2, 25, 26.4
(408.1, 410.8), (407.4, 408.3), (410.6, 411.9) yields -0.037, 27.3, 26.6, 27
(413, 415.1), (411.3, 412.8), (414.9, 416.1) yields 0.030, 26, 25.1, 25.5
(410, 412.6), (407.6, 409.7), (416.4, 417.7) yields 0.033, 27.6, 24.9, 26.8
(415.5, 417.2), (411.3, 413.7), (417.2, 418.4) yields -0.006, 25.8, 24.6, 24.9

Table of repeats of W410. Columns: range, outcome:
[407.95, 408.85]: 27.5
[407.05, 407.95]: 27.5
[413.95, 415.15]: 25.1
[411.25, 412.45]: 26.1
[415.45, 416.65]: 24.9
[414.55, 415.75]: 25.3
